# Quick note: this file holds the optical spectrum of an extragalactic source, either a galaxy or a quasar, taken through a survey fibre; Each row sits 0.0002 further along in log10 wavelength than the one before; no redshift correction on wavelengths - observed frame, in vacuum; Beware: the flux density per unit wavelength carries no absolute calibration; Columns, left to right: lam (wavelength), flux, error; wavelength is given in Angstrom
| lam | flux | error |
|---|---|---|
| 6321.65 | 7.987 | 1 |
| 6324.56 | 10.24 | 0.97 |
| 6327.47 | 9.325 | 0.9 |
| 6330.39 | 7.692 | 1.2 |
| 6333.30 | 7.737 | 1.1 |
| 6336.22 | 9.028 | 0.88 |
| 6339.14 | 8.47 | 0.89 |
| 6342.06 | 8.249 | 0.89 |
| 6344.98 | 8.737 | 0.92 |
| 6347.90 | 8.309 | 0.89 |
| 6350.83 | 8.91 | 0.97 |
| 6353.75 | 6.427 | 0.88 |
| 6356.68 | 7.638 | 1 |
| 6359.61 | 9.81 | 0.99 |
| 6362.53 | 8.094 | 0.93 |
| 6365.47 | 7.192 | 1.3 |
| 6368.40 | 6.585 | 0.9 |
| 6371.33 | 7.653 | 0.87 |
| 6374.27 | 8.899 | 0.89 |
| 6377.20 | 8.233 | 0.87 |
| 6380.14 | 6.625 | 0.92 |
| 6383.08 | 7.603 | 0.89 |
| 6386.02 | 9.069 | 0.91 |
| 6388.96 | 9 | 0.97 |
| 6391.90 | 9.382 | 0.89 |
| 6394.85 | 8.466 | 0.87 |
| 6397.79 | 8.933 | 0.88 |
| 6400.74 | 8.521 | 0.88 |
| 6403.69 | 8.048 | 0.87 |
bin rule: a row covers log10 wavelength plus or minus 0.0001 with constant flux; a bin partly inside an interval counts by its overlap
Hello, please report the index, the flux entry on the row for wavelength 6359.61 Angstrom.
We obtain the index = 9.81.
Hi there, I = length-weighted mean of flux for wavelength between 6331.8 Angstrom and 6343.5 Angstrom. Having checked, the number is 8.37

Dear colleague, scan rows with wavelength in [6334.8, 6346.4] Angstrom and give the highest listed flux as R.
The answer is 9.028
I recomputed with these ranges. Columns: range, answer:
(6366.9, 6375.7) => 7.71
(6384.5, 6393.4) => 9.14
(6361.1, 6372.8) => 7.37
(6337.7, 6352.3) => 8.54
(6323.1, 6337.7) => 8.8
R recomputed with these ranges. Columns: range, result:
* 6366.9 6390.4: 9.069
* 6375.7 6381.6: 8.233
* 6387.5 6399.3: 9.382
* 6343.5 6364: 9.81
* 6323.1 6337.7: 10.24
